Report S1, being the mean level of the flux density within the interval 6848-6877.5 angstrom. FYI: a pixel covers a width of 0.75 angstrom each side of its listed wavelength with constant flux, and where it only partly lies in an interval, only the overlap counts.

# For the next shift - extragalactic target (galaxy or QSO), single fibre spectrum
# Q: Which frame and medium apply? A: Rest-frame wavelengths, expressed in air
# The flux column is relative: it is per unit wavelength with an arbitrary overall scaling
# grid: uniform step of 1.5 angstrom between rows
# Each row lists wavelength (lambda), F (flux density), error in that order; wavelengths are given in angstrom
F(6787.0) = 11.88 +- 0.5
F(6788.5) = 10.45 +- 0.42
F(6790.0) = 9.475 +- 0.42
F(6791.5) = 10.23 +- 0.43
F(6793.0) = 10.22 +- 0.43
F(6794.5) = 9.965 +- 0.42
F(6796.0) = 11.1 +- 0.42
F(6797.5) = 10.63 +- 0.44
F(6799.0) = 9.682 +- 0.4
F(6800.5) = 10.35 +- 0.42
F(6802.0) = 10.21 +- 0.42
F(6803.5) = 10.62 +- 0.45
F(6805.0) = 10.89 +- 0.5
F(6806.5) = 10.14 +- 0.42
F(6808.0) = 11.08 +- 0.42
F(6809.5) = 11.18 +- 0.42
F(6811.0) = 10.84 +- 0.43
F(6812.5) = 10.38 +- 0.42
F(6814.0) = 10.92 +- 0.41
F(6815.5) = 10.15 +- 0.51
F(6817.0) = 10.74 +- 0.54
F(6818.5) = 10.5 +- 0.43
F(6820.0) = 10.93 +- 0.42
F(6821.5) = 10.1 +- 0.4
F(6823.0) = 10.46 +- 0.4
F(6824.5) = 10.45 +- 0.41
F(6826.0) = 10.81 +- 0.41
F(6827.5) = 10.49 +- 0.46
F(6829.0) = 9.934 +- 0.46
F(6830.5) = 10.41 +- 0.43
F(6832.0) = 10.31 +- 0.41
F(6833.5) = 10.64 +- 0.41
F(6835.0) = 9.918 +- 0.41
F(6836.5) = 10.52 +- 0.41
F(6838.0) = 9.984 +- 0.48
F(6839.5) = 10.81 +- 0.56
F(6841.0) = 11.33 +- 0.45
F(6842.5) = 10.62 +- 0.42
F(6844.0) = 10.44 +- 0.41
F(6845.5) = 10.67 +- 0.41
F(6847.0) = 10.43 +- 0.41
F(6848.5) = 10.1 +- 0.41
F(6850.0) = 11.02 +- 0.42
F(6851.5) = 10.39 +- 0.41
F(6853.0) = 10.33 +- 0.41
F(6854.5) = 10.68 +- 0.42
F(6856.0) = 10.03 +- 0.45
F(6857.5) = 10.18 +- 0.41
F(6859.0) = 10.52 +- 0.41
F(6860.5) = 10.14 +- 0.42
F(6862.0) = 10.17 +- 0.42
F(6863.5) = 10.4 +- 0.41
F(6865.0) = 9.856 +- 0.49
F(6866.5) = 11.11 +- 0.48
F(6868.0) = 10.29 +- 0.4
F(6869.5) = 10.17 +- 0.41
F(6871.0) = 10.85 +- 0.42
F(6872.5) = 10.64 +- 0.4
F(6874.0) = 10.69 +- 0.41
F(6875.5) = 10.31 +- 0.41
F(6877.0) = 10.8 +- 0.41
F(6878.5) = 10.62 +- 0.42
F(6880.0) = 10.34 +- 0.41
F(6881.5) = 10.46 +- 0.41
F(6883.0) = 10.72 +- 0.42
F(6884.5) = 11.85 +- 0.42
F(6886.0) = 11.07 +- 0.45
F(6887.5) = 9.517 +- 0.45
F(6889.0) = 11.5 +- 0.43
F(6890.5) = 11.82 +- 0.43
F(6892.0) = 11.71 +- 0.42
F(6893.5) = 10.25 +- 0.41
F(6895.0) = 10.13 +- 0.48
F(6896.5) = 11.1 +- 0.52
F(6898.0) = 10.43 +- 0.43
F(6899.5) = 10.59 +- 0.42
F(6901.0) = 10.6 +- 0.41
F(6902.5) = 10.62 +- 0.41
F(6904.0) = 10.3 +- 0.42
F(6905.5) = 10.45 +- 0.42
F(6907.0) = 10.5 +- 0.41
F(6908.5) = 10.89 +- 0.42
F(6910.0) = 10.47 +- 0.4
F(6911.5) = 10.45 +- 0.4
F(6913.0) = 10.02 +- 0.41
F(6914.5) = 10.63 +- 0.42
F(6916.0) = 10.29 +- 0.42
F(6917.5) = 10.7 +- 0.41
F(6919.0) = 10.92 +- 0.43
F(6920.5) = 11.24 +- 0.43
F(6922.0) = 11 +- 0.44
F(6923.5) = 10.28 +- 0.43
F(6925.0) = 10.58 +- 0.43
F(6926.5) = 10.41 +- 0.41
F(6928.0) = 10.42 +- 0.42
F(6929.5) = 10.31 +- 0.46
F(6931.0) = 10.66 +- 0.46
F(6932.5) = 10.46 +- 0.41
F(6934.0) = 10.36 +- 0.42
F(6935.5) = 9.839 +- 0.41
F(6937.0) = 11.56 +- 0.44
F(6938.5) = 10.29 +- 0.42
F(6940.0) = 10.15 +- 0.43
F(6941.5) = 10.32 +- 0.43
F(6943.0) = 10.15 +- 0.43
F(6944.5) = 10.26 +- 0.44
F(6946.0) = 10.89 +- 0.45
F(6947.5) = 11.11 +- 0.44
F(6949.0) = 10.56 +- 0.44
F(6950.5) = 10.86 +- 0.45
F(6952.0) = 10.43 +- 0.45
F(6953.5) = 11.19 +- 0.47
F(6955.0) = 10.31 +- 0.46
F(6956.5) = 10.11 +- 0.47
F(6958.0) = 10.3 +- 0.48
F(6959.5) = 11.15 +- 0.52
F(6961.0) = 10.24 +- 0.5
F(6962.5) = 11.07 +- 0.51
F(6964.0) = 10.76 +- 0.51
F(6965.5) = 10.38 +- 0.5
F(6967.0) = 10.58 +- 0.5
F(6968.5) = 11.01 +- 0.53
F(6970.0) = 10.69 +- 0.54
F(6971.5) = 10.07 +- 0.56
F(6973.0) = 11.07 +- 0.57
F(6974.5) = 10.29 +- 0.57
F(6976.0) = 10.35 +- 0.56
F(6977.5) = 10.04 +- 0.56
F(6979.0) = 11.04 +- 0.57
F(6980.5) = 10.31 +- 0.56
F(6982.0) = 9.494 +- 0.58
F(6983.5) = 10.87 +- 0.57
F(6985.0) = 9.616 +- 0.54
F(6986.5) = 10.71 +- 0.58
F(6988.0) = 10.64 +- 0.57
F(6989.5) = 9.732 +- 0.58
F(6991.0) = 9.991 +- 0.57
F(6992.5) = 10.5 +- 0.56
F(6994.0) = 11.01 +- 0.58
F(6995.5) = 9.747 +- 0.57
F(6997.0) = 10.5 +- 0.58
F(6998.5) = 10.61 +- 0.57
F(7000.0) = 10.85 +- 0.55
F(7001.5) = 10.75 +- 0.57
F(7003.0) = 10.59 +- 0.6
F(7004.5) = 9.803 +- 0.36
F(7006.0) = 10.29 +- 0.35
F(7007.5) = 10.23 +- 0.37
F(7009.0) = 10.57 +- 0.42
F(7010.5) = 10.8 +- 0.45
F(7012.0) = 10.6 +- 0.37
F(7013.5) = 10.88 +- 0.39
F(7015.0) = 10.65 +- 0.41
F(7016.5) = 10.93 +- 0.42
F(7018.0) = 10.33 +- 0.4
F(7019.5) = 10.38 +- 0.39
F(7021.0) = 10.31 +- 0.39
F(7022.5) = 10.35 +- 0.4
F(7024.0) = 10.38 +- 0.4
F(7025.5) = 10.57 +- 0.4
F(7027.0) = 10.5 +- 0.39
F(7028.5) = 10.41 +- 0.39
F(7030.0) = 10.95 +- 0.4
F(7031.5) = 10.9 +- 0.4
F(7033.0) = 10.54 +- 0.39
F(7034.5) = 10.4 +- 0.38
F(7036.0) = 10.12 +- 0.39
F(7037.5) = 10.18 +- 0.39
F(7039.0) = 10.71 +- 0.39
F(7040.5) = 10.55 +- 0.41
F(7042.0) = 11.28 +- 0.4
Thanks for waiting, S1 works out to 10.4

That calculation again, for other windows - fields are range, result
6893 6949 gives 10.5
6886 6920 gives 10.6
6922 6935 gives 10.5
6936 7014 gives 10.5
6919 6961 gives 10.6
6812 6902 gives 10.6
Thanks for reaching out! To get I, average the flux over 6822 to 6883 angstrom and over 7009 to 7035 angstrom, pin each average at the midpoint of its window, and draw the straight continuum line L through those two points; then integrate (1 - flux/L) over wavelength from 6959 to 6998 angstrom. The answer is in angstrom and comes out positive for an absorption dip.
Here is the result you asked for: 0.36 angstrom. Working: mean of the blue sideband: 10.5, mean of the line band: 10.5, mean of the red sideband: 10.6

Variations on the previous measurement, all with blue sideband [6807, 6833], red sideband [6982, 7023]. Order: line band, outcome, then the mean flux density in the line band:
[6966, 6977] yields -0.11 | 10.6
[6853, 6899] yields -0.35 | 10.6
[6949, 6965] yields -0.25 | 10.6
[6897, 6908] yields -0.01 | 10.5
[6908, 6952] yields -0.26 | 10.6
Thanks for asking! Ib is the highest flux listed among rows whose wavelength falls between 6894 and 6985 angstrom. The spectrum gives 11.56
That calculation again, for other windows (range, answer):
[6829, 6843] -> 11.33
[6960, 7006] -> 11.07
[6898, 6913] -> 10.89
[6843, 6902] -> 11.85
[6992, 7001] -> 11.01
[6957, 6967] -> 11.15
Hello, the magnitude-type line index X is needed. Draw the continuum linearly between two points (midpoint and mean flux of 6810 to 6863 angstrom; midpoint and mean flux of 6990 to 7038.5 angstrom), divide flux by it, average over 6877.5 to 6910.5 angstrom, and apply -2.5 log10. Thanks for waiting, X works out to -0.03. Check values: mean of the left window 10.5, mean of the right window 10.5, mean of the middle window 10.7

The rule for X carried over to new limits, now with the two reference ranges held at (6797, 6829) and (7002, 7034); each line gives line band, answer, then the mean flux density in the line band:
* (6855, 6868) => 0.023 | 10.3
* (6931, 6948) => 0.004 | 10.5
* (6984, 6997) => 0.027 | 10.3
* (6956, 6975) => -0.008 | 10.6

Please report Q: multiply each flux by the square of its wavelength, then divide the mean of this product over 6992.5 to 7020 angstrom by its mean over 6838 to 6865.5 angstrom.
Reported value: 1.1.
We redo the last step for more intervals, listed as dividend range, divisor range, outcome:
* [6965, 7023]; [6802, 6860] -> 1.04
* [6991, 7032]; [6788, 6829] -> 1.07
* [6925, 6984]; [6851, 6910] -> 1.01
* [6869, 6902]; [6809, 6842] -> 1.04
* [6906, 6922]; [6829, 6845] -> 1.04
